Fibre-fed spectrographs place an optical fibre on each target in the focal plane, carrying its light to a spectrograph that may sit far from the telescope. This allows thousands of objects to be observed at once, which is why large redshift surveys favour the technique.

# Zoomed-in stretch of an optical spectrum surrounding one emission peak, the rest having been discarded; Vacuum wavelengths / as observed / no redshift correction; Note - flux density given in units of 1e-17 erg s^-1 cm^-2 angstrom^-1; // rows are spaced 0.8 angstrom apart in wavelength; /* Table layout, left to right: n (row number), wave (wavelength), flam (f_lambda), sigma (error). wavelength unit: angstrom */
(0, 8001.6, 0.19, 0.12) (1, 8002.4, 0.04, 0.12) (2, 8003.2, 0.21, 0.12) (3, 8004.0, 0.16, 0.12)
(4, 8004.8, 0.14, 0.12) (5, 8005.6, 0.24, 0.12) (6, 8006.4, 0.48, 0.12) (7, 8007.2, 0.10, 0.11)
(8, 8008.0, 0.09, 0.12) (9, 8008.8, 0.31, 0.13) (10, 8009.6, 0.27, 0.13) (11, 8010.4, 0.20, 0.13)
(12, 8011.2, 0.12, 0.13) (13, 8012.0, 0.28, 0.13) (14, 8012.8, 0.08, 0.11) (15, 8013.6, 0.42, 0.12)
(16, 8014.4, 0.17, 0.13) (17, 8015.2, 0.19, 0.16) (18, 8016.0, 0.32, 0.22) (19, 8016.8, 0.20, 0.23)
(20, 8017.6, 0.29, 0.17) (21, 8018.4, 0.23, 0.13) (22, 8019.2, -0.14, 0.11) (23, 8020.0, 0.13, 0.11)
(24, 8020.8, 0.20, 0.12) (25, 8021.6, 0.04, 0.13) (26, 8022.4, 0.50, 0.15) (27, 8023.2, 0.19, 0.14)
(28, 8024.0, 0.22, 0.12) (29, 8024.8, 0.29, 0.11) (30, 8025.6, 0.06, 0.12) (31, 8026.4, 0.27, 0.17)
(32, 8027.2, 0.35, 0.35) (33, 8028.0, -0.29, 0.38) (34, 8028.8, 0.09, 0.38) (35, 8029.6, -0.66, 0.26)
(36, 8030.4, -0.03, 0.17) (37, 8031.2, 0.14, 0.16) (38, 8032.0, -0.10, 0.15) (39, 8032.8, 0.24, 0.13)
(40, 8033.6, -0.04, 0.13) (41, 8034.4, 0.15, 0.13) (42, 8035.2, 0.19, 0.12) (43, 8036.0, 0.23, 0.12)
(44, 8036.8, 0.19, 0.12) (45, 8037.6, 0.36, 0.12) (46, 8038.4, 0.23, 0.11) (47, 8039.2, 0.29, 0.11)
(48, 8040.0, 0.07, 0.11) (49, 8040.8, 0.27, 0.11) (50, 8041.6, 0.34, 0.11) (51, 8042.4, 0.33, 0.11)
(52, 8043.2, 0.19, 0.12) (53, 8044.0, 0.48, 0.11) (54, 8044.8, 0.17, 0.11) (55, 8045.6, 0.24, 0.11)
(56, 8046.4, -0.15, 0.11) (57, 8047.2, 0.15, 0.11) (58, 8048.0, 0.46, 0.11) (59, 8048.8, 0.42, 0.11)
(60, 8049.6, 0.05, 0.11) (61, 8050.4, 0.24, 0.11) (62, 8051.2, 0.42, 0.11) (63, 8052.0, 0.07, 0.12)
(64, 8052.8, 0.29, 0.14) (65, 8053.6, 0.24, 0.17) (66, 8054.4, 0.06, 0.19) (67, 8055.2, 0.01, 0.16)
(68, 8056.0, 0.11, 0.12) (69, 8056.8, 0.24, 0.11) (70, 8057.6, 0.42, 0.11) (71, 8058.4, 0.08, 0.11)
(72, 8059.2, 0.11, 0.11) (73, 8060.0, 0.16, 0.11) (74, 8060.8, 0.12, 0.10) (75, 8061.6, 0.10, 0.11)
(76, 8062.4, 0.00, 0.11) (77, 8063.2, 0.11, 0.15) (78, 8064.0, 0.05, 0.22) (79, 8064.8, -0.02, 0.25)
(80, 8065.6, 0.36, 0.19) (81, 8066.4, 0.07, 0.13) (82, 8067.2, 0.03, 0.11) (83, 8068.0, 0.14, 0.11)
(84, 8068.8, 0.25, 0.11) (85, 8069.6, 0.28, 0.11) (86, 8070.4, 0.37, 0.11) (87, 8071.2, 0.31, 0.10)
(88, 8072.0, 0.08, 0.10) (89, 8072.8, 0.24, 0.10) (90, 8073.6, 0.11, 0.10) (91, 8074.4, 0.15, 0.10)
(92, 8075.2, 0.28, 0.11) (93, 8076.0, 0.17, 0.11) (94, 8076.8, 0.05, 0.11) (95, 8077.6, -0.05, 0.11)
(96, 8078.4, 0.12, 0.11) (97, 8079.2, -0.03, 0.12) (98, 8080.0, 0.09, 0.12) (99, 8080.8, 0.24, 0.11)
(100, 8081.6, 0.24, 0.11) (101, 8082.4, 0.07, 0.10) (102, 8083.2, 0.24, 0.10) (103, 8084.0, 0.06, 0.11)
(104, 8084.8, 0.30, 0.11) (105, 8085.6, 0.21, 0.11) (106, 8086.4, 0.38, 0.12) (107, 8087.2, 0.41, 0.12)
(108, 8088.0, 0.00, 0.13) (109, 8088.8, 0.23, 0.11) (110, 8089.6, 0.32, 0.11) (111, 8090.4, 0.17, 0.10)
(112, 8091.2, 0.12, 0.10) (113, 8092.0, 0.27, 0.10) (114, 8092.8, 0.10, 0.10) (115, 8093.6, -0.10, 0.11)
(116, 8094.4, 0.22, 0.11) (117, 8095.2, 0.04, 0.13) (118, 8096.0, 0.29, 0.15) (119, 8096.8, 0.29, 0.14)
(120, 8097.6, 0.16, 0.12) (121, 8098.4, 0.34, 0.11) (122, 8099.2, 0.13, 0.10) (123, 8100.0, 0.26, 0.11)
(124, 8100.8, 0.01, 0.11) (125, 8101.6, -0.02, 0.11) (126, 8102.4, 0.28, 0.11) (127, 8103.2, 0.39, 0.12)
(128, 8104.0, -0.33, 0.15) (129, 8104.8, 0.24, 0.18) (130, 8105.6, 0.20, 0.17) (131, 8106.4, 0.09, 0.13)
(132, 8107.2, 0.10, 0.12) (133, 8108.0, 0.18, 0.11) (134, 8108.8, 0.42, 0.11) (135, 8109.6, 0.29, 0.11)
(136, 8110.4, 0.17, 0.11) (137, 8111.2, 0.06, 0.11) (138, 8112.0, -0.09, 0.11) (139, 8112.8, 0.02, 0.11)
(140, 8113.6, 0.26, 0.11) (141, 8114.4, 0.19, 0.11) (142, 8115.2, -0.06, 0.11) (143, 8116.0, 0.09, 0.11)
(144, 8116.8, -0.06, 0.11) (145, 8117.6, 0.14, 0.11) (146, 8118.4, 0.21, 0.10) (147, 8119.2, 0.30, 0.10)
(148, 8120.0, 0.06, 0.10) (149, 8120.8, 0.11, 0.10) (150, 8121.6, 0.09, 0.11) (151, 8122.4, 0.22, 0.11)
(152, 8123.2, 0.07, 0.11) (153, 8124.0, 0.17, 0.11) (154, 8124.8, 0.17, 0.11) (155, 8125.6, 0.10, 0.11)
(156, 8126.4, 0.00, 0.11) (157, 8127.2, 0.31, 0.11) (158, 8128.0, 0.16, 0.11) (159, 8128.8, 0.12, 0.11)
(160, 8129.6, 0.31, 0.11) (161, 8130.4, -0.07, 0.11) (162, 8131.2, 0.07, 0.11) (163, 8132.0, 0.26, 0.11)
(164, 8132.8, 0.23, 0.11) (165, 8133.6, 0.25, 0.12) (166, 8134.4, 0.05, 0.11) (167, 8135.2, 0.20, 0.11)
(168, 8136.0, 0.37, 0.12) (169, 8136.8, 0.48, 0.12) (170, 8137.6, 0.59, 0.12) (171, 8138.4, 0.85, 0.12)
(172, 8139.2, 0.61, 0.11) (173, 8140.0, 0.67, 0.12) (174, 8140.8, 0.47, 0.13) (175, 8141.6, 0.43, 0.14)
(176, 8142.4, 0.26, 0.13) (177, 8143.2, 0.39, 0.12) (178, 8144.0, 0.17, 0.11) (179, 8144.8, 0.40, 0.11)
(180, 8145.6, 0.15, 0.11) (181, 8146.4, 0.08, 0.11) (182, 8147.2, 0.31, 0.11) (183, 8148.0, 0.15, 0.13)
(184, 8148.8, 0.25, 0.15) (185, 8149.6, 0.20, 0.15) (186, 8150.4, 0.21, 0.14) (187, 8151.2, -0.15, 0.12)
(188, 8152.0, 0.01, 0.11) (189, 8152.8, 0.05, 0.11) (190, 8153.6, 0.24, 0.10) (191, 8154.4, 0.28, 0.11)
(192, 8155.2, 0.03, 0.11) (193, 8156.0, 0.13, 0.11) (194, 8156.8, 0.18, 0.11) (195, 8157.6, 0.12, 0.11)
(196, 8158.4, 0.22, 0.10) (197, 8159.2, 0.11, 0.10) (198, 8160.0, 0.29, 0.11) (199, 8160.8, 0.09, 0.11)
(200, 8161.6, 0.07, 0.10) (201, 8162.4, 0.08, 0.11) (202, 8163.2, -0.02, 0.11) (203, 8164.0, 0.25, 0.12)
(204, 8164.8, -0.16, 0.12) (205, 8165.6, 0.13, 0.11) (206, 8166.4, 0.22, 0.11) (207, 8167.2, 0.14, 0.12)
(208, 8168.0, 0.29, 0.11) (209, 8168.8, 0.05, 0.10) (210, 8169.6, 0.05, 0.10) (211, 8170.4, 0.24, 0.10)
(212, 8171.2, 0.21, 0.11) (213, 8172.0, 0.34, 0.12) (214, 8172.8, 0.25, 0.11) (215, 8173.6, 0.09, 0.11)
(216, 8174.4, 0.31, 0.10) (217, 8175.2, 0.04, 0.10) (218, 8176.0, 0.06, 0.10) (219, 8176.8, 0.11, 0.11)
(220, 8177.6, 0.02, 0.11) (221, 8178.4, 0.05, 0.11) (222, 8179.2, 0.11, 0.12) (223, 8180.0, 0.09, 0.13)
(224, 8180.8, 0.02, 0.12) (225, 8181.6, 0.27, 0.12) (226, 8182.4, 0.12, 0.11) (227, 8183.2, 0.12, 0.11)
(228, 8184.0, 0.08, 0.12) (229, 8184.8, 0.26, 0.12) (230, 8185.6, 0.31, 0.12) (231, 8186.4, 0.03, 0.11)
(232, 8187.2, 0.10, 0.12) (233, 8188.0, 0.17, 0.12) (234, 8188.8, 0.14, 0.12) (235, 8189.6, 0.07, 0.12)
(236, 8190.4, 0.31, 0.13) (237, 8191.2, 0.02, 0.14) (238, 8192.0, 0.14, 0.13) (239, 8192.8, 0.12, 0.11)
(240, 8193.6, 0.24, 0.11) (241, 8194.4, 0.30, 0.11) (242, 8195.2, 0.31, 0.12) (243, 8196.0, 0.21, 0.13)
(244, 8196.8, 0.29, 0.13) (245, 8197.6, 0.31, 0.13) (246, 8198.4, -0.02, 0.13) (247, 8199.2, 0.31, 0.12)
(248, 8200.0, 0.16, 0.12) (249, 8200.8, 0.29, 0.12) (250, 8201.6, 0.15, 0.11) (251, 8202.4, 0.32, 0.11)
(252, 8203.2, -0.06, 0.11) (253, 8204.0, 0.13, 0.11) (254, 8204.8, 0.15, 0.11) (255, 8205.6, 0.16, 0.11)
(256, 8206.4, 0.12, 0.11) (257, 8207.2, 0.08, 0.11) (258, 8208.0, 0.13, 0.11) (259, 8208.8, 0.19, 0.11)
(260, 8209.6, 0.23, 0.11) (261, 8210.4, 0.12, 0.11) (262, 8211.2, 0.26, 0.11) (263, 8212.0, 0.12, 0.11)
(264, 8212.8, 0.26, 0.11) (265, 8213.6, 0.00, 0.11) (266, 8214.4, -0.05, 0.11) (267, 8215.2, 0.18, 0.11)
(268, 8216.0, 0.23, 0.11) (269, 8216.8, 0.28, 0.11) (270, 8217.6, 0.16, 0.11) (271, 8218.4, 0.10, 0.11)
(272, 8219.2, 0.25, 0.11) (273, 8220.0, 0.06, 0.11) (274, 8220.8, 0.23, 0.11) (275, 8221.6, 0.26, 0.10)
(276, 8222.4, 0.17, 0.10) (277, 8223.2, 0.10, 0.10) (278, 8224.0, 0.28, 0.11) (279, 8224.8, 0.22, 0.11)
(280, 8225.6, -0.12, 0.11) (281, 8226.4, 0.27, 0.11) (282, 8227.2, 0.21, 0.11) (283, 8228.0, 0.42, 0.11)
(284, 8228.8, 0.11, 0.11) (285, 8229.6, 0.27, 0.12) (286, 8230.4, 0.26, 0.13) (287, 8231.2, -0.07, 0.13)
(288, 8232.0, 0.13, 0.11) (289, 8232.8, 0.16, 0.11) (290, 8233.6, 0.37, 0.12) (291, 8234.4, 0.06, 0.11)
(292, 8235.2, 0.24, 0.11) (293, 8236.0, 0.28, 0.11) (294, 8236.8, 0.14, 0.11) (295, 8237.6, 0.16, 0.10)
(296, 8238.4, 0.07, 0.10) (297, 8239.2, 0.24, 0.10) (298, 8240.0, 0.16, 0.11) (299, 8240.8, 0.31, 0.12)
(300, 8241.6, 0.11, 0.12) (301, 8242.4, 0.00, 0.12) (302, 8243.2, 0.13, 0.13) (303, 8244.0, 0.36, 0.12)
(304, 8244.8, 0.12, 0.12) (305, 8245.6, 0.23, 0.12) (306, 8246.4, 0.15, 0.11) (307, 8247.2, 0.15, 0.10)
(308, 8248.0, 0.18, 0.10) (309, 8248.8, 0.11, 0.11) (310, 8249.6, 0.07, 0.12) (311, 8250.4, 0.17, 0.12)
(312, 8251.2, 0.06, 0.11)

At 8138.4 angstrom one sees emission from Hgamma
